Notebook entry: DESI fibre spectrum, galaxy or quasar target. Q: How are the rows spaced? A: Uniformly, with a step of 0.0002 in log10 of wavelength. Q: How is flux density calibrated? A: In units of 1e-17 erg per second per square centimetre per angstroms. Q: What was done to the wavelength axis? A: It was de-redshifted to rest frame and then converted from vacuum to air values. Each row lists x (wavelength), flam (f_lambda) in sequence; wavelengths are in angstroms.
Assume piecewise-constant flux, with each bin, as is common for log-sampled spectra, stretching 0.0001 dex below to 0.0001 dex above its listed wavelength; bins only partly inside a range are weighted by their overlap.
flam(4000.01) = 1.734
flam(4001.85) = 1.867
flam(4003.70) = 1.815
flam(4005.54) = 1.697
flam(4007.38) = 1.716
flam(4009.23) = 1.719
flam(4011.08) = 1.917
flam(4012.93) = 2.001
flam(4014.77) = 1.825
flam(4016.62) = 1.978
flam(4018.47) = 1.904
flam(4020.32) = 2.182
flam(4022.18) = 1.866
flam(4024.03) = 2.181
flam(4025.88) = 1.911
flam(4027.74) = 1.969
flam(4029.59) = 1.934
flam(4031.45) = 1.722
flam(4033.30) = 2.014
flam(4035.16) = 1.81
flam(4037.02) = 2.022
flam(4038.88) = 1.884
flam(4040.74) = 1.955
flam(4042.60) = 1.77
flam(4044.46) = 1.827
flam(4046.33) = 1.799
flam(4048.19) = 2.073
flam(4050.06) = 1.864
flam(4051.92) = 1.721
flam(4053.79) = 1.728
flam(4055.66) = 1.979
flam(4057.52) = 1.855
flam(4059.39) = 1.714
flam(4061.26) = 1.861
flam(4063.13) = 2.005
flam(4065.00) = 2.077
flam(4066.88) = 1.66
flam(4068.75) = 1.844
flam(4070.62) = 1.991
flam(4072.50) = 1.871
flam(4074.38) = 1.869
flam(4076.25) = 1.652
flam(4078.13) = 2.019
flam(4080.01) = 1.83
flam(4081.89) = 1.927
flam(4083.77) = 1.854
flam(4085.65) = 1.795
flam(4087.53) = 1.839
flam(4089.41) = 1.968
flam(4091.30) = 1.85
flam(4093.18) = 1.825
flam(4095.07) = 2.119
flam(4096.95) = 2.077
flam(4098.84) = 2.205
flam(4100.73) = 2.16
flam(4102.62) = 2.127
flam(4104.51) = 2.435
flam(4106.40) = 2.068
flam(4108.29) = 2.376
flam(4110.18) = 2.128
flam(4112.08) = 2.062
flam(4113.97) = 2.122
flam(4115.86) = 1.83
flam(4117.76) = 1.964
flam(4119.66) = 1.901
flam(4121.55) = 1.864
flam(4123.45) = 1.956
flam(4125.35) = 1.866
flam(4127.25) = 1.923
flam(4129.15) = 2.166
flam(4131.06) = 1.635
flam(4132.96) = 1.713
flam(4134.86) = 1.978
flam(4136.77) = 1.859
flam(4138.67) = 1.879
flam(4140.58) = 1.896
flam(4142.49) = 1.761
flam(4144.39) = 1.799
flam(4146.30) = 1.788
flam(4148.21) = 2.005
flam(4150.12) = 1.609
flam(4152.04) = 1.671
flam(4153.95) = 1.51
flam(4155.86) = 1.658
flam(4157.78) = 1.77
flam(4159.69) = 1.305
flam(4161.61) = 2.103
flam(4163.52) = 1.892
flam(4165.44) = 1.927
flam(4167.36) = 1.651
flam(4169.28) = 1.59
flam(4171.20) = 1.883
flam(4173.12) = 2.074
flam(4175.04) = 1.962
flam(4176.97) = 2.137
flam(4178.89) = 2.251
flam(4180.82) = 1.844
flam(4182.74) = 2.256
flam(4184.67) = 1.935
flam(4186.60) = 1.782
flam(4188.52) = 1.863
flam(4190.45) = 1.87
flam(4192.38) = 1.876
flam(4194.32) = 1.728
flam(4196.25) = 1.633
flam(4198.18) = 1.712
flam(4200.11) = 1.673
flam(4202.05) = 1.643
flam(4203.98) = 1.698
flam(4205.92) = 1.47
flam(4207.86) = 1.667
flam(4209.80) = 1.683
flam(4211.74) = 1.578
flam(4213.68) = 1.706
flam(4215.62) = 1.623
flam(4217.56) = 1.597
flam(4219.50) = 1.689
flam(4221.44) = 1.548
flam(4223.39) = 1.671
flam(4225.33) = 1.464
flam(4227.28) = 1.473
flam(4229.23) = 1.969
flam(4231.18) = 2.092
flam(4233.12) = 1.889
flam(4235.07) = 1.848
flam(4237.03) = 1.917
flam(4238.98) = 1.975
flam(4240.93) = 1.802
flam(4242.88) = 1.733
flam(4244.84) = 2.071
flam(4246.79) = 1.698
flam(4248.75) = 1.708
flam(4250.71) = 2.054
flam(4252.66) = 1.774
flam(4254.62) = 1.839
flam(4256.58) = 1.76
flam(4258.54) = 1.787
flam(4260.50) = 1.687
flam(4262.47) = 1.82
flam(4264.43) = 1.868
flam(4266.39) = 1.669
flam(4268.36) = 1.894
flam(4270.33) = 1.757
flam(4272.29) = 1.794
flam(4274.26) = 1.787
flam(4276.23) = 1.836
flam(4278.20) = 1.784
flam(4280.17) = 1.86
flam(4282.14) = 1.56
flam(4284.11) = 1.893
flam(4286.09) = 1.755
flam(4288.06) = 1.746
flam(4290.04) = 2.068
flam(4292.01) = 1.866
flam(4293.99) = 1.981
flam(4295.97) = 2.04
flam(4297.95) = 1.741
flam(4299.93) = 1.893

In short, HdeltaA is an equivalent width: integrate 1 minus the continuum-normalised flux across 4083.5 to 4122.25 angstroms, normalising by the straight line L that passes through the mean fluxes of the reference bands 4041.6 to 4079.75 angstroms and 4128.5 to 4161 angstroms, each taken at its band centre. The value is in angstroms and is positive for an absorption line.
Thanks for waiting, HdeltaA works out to -4.7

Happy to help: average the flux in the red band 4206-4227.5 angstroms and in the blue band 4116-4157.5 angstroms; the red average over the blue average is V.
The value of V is 0.9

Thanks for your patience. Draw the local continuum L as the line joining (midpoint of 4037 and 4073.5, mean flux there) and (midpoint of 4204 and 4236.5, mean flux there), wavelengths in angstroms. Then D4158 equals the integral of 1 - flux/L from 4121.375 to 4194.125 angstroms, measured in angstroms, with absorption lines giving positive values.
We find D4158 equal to -4.02 angstroms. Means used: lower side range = 1.87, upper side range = 1.69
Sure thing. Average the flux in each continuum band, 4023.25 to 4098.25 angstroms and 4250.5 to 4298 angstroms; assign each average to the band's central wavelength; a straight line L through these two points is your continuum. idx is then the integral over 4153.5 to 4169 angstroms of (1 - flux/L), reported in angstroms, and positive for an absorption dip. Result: 1.1 angstroms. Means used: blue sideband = 1.89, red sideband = 1.82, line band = 1.73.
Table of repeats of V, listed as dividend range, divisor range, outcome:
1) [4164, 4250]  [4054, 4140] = 0.92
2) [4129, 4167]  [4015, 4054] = 0.93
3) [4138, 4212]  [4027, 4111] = 0.93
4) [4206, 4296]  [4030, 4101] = 0.94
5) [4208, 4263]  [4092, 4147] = 0.89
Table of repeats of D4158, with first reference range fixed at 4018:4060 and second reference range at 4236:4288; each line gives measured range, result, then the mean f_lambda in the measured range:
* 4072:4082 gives 0.2 angstroms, 1.86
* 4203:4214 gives 1.2 angstroms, 1.63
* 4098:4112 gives -2.5 angstroms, 2.2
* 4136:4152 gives 0.4 angstroms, 1.82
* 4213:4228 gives 1.9 angstroms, 1.6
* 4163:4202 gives -0.6 angstroms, 1.87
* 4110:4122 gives -0.7 angstroms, 1.98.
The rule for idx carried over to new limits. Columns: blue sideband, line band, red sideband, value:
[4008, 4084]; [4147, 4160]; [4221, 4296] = 1.3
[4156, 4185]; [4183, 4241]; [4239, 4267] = 3.6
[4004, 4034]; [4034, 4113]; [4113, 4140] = -1.5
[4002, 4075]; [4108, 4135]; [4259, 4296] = -1.3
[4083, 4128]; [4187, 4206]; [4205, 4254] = 0.9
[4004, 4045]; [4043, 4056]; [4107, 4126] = 0.6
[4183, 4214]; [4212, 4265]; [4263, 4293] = -0.2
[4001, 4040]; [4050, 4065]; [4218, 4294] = 0.3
